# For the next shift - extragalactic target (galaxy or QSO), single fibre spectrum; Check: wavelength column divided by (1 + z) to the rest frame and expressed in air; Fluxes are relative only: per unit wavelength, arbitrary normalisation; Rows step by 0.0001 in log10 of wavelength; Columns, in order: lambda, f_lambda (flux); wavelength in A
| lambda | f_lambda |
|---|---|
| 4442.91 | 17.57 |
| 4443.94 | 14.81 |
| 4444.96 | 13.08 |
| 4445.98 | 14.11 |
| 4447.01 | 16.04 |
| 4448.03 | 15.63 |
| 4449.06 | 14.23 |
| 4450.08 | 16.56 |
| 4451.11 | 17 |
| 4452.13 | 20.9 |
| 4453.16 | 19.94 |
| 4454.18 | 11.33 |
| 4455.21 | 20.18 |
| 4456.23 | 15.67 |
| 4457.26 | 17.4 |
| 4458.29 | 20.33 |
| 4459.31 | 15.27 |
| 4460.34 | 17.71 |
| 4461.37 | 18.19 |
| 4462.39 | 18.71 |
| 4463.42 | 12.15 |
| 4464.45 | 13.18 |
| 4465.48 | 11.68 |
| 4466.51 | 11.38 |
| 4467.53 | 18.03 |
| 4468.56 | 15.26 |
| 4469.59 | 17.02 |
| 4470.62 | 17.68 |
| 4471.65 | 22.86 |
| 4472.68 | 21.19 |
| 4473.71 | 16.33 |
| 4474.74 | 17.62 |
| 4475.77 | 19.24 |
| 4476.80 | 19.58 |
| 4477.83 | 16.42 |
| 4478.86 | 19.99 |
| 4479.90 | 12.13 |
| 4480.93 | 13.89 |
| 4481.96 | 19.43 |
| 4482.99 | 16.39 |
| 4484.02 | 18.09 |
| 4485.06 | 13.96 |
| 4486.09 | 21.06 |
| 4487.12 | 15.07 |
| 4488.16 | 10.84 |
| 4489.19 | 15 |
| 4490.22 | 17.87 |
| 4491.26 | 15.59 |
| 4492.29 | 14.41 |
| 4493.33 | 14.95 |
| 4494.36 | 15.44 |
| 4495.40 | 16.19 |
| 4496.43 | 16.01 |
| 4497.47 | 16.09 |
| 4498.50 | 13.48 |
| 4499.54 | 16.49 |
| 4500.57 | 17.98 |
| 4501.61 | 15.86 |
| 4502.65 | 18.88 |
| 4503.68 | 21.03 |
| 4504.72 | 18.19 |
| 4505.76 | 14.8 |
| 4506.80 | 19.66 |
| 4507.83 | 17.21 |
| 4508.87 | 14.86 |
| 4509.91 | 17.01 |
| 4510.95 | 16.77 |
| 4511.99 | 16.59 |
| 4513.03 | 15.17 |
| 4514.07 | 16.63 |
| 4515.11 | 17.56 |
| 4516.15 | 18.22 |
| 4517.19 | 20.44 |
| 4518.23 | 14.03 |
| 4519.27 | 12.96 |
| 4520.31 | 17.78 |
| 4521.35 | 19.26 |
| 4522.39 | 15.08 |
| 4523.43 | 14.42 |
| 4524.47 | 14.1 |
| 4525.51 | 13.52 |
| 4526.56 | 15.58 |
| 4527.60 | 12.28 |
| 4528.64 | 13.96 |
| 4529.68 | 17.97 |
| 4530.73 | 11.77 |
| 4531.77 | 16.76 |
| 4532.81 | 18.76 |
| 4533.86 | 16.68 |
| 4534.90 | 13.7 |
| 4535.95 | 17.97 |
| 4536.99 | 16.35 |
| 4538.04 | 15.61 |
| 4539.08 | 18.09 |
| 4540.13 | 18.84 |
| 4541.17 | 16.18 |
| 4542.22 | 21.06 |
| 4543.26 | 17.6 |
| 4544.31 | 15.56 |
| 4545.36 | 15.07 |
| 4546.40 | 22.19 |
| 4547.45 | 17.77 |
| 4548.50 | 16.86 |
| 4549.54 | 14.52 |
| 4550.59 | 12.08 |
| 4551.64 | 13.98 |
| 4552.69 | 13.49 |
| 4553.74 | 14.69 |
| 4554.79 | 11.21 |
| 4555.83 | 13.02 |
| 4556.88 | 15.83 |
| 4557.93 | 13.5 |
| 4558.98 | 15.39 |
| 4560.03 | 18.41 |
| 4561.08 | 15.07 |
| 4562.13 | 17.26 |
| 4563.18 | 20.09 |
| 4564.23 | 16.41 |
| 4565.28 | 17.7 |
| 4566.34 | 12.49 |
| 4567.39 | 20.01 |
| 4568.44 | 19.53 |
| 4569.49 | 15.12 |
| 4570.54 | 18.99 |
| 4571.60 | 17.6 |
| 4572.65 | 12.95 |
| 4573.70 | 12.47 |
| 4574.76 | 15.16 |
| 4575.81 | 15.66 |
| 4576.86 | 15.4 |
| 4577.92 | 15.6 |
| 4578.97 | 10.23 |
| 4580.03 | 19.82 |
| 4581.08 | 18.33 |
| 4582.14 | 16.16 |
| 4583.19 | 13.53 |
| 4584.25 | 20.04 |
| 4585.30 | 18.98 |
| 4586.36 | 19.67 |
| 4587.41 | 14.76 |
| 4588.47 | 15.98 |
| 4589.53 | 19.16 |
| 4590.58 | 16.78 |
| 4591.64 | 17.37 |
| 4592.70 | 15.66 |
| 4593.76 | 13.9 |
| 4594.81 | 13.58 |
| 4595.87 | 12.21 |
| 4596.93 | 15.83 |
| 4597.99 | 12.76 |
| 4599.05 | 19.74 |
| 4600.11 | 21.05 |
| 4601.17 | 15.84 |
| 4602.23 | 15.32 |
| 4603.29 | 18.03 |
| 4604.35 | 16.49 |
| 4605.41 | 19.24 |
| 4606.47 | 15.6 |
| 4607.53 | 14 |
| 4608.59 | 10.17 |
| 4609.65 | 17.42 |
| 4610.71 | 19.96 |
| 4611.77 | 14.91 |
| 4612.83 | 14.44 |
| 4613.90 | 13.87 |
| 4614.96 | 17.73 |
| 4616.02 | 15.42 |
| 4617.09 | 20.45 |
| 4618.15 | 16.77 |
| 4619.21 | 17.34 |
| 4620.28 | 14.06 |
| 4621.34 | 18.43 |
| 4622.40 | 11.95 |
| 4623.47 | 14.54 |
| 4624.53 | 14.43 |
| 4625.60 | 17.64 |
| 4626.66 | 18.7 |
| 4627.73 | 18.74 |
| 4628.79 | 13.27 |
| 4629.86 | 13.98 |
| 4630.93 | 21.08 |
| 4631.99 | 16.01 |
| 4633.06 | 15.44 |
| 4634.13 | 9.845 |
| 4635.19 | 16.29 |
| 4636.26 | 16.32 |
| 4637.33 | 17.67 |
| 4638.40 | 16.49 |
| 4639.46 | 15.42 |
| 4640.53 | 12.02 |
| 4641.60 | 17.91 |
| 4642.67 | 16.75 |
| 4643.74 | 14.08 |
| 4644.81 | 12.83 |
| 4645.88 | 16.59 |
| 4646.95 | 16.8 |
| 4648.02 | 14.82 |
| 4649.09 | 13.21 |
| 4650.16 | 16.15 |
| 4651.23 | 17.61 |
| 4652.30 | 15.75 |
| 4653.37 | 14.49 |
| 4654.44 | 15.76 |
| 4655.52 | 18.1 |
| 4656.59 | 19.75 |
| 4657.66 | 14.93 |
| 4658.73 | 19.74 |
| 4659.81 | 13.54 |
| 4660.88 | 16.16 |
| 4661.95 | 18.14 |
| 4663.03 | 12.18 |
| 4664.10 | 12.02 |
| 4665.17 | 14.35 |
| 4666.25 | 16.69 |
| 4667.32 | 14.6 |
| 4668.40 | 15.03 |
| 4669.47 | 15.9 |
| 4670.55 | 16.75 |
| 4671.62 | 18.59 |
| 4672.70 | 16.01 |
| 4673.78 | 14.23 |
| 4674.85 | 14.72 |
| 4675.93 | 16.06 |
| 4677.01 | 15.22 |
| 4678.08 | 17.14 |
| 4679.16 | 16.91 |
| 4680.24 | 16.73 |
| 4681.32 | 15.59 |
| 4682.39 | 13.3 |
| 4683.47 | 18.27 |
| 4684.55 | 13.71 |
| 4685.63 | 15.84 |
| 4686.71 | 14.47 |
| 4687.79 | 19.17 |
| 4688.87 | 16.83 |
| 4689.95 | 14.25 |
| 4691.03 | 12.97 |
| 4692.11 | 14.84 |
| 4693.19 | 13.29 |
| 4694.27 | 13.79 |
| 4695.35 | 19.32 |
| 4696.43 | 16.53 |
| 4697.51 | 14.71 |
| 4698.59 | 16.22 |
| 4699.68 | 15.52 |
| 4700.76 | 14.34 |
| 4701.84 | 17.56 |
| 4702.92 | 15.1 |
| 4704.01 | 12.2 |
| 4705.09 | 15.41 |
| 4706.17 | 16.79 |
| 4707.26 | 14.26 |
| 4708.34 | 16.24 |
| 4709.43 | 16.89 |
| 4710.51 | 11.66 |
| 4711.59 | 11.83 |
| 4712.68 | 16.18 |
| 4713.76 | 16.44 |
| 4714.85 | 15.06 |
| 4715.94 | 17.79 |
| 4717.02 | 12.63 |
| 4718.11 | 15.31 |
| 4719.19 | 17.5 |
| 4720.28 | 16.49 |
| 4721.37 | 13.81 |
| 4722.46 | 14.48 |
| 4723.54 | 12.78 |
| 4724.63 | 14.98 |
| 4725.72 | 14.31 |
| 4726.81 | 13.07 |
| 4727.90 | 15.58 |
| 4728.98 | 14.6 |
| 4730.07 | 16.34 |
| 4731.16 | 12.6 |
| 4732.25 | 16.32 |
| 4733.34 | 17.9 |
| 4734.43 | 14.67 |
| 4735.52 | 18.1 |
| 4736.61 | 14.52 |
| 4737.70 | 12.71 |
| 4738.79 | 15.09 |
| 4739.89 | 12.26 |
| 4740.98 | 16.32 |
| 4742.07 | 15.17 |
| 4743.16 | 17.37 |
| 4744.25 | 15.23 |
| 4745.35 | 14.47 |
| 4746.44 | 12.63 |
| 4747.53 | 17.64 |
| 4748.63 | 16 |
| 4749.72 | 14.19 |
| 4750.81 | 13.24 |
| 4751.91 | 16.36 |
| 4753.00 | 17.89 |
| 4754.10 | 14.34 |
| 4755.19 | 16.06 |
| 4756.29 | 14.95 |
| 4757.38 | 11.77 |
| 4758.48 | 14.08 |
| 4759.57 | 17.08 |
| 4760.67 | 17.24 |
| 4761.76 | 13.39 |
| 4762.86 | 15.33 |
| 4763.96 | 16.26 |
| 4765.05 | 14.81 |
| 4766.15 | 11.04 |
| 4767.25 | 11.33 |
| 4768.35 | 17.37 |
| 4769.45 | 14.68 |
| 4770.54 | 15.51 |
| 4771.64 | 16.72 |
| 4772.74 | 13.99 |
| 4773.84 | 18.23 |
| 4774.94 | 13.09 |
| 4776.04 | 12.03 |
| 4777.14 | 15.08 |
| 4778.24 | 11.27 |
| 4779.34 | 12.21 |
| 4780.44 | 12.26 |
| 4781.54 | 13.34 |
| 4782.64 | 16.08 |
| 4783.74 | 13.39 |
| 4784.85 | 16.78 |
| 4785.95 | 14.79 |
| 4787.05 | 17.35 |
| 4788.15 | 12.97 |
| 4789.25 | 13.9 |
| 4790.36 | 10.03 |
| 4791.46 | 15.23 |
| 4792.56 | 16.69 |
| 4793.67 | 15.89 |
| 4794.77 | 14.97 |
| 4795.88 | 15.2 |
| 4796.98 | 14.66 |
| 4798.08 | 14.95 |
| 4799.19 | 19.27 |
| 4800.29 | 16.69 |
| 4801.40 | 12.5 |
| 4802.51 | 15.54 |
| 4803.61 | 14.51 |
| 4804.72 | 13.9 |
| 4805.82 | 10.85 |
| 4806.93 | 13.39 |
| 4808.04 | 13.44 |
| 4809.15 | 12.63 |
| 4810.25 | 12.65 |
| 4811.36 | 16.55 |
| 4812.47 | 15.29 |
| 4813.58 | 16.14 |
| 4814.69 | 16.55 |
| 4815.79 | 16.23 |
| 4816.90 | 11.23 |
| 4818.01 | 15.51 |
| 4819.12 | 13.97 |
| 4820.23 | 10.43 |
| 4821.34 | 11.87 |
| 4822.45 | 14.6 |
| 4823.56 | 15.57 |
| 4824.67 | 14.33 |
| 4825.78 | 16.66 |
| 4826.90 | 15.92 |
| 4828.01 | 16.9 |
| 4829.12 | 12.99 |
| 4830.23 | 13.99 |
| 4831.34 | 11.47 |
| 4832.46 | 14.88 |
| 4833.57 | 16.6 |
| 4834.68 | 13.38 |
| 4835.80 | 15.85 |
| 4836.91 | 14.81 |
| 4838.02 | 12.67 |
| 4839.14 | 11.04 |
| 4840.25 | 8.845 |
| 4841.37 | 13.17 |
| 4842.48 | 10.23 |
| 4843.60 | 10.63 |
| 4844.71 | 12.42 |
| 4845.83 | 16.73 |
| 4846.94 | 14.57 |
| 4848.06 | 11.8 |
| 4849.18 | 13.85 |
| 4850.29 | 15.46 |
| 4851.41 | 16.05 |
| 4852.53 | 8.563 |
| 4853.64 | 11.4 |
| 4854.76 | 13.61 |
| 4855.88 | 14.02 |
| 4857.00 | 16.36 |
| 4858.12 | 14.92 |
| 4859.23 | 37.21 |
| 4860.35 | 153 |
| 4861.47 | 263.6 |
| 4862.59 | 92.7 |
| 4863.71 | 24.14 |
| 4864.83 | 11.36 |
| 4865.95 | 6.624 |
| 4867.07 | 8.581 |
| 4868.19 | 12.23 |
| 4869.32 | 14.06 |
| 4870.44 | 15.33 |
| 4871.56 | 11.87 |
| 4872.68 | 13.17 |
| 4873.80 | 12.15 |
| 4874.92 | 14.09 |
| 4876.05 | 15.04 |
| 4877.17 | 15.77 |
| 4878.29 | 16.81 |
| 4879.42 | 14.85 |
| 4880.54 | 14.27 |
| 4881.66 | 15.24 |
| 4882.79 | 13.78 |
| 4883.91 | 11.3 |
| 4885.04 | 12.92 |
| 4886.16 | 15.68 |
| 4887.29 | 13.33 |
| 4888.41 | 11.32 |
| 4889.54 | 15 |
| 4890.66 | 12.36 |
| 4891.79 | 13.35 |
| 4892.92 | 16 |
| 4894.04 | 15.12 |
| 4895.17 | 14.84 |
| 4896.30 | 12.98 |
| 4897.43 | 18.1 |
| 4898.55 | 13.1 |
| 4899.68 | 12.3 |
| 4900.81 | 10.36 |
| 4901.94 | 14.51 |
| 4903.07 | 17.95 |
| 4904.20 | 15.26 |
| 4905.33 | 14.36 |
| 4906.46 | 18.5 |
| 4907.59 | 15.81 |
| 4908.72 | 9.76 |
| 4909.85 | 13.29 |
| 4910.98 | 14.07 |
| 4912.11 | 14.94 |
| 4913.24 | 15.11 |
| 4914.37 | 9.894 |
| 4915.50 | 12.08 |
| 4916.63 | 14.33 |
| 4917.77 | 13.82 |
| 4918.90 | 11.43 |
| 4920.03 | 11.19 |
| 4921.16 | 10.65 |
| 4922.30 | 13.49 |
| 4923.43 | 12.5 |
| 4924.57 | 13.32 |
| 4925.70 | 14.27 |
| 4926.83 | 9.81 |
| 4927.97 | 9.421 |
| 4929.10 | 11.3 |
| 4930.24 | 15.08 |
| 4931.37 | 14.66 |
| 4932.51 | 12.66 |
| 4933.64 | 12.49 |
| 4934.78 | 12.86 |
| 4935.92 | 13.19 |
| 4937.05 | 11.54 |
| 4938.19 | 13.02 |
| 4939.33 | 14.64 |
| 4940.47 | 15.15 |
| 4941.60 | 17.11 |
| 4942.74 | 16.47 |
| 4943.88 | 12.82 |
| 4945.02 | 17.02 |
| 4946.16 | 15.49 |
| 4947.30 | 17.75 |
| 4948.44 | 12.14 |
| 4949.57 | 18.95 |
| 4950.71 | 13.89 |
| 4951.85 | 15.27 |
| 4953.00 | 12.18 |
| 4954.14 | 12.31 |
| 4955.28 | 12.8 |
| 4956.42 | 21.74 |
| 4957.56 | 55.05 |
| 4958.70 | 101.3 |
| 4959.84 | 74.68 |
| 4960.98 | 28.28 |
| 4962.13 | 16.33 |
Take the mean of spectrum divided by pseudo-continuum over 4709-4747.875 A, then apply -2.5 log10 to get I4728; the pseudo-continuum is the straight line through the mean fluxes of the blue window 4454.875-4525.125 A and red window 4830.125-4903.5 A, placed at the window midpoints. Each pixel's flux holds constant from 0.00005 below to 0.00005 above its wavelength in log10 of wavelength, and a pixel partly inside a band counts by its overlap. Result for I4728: 0.28 mag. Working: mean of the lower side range 16.6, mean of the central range 15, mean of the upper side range 21.2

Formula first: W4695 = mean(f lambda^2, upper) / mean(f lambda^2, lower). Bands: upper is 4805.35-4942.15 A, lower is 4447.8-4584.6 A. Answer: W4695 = 1.26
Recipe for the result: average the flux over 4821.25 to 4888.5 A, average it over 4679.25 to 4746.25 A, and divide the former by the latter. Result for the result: 1.44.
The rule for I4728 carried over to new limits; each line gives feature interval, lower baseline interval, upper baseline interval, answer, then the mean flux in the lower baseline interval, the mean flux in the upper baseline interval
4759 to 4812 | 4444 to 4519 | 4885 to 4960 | 0.14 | 16.6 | 16.4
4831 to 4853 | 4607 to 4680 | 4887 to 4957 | 0.10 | 15.8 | 13.9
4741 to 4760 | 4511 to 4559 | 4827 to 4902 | 0.25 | 15.9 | 21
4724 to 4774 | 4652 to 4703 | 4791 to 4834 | 0.01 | 15.7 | 14.6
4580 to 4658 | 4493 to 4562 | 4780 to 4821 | -0.04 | 16.1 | 14.5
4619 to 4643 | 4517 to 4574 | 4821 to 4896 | 0.10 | 16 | 21.1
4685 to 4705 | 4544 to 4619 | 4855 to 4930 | 0.16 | 16.1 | 21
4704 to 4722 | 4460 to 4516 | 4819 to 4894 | 0.26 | 16.6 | 21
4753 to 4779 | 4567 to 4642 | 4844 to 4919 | 0.29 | 16.1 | 21.2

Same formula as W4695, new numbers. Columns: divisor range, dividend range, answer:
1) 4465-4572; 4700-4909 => 1.18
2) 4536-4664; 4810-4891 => 1.43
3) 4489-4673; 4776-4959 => 1.24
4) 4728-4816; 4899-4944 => 0.96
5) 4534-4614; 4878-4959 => 1.11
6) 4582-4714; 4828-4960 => 1.36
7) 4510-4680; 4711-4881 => 1.20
